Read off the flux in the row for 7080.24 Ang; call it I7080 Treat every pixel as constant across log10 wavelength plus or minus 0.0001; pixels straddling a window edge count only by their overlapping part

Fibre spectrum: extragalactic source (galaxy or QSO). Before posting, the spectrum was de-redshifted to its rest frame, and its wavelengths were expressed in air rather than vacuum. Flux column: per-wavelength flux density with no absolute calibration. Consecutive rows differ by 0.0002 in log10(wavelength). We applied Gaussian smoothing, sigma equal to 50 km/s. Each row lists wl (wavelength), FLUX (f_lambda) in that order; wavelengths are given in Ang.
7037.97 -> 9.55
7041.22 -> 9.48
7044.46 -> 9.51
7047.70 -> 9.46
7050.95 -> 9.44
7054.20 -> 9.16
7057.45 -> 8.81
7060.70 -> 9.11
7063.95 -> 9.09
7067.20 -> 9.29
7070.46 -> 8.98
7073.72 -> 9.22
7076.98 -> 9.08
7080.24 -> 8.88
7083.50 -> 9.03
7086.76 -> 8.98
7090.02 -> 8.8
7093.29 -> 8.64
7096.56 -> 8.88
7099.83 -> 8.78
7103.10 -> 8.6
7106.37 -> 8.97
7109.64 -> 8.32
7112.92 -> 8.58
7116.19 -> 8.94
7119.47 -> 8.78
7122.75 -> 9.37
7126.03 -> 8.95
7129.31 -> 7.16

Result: 8.88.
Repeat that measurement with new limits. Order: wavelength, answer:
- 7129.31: 7.16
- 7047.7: 9.46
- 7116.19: 8.94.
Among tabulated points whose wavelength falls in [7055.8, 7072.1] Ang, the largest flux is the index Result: 9.29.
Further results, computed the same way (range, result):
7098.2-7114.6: 8.97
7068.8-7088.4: 9.22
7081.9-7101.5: 9.03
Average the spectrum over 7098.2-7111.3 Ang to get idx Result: 8.67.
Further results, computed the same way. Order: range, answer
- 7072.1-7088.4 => 9.04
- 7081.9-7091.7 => 8.94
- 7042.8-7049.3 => 9.5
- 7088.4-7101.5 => 8.77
